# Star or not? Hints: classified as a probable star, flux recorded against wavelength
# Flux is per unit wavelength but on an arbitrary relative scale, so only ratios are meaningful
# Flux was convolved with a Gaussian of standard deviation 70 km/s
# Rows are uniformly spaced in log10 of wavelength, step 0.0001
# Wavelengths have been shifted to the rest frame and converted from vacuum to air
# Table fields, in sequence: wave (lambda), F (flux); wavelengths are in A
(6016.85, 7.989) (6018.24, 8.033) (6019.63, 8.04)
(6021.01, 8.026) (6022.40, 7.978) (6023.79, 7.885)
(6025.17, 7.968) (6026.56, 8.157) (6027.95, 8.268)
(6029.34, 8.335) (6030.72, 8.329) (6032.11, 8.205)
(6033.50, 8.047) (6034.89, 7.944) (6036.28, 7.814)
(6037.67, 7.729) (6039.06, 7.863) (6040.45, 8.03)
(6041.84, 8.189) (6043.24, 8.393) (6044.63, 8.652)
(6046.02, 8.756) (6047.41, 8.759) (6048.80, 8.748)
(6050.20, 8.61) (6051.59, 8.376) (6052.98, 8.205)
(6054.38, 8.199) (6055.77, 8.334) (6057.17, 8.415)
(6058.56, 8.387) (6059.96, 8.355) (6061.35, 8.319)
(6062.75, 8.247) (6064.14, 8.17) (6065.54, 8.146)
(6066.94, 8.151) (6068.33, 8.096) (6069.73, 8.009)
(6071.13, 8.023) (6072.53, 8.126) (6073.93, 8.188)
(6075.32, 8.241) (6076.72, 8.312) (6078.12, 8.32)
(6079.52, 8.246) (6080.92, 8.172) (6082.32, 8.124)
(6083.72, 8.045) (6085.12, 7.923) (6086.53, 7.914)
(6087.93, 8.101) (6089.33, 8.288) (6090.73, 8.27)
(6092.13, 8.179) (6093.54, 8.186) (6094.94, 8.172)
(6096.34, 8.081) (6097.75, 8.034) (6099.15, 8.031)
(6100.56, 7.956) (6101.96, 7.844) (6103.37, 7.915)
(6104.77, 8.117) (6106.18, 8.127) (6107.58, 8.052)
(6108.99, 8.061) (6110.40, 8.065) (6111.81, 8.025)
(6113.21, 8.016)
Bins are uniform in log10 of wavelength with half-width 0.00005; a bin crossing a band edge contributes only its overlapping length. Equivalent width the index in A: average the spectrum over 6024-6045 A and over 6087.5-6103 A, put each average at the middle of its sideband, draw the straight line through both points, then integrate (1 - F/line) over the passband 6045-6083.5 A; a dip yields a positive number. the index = -0.9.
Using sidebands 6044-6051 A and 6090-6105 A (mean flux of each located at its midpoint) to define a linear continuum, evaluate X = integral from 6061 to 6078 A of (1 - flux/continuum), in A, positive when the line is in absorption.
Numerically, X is 0.5 A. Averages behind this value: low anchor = 8.7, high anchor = 8.07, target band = 8.17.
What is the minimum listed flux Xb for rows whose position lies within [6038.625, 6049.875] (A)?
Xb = 7.863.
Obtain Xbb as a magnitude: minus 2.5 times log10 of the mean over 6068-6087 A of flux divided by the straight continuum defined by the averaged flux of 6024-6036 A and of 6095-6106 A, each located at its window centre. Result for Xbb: -0.010 mag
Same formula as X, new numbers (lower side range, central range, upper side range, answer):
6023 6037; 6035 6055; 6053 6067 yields -0.28 A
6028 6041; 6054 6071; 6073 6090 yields -0.24 A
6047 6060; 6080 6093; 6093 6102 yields 0.06 A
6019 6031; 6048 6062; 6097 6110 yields -0.57 A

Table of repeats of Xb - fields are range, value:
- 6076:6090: 7.914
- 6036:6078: 7.729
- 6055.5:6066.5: 8.146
